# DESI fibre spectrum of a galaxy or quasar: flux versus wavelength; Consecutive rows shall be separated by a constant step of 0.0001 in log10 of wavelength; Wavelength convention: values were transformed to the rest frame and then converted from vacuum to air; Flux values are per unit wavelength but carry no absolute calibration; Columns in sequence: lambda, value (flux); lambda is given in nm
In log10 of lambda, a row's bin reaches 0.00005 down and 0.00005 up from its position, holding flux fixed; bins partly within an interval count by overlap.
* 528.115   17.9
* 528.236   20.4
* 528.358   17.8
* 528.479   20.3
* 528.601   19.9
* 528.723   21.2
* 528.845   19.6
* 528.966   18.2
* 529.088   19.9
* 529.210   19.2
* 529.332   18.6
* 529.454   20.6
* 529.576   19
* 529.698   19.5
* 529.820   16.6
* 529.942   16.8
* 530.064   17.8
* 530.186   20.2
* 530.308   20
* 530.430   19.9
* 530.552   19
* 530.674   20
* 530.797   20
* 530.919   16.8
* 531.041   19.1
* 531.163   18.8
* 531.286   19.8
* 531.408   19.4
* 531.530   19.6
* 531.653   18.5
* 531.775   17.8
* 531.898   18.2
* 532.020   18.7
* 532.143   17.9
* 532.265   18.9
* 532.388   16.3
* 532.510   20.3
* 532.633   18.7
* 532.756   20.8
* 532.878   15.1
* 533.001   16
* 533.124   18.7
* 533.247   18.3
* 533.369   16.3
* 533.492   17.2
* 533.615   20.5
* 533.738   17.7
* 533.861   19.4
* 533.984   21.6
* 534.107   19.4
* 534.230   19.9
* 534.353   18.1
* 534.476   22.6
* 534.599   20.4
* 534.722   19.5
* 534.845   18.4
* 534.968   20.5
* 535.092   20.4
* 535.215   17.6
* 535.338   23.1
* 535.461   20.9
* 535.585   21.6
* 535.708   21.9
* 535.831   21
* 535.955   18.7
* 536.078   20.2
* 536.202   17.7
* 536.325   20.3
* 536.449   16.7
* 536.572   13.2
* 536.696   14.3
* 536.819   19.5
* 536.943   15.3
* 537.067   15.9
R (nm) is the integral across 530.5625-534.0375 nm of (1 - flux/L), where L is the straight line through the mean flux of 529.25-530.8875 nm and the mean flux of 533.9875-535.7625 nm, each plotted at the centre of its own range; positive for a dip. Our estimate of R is 0.19 nm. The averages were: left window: 19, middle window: 18.6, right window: 20.3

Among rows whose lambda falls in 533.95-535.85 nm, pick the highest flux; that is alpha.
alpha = 23.1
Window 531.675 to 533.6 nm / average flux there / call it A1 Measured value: 18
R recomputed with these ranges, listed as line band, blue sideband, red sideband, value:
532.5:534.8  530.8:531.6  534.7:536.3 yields 0.08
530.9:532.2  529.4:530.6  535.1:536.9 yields 0.02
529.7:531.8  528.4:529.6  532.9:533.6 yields -0.02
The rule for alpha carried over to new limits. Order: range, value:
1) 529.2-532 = 20.6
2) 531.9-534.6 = 22.6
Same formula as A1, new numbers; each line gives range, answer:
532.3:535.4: 19.1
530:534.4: 18.7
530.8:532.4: 18.6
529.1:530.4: 18.9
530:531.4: 19.2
